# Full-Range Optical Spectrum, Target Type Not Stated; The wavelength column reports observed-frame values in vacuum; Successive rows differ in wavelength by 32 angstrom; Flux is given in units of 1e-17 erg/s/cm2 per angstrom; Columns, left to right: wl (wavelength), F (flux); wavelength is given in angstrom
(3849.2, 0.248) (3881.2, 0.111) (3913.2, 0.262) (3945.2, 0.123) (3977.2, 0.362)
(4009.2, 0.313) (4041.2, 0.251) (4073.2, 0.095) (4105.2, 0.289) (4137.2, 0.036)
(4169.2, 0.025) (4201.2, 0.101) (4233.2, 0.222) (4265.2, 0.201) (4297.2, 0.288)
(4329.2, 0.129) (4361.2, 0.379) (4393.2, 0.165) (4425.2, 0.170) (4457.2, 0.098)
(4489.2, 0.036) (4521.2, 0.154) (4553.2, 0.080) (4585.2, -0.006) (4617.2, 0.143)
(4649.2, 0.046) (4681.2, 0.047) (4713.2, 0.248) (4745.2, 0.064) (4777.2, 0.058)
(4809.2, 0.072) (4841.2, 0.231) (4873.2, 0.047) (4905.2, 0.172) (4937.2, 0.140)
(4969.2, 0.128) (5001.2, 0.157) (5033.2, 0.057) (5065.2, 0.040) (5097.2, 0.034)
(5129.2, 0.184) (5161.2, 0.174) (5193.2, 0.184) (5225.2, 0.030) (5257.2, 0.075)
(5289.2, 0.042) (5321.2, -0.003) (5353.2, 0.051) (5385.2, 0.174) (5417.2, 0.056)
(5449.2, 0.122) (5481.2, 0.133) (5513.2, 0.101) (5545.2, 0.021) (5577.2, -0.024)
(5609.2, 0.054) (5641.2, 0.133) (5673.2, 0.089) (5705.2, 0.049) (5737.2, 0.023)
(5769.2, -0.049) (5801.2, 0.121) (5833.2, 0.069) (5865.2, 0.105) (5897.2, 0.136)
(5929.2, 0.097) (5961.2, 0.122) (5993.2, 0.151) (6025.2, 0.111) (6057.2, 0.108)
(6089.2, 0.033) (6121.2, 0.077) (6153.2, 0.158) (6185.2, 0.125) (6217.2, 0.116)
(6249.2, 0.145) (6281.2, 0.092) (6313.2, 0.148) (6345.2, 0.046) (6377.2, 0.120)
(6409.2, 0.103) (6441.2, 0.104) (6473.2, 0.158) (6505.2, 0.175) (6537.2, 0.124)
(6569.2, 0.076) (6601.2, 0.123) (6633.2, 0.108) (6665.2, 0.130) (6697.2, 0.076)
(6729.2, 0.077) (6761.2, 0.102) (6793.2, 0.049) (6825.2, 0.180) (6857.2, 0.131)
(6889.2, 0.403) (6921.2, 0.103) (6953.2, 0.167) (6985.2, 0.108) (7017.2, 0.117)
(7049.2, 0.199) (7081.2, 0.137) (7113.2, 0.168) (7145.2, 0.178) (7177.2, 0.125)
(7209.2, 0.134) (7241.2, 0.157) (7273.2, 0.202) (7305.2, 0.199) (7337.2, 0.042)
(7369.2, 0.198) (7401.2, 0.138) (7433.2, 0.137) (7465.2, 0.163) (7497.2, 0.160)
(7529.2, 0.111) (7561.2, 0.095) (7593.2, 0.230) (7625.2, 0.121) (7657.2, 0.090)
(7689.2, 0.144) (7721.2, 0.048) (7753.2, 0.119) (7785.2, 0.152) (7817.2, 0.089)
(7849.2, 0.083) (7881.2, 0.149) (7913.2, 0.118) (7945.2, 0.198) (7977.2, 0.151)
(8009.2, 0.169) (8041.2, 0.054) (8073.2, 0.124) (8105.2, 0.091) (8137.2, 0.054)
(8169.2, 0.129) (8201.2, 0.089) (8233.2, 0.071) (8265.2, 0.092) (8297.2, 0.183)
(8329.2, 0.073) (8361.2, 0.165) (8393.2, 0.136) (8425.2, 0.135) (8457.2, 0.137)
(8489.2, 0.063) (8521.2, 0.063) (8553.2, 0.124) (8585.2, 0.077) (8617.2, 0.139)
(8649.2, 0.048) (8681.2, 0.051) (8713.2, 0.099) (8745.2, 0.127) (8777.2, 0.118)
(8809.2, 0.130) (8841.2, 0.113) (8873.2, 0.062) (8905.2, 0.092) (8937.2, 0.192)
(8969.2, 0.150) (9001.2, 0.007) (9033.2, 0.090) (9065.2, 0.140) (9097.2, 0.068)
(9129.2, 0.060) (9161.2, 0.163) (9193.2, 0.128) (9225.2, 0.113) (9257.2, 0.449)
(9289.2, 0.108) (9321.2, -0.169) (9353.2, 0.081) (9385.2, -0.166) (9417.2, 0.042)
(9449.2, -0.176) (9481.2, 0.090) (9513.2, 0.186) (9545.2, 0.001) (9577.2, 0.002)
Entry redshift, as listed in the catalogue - 0.85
